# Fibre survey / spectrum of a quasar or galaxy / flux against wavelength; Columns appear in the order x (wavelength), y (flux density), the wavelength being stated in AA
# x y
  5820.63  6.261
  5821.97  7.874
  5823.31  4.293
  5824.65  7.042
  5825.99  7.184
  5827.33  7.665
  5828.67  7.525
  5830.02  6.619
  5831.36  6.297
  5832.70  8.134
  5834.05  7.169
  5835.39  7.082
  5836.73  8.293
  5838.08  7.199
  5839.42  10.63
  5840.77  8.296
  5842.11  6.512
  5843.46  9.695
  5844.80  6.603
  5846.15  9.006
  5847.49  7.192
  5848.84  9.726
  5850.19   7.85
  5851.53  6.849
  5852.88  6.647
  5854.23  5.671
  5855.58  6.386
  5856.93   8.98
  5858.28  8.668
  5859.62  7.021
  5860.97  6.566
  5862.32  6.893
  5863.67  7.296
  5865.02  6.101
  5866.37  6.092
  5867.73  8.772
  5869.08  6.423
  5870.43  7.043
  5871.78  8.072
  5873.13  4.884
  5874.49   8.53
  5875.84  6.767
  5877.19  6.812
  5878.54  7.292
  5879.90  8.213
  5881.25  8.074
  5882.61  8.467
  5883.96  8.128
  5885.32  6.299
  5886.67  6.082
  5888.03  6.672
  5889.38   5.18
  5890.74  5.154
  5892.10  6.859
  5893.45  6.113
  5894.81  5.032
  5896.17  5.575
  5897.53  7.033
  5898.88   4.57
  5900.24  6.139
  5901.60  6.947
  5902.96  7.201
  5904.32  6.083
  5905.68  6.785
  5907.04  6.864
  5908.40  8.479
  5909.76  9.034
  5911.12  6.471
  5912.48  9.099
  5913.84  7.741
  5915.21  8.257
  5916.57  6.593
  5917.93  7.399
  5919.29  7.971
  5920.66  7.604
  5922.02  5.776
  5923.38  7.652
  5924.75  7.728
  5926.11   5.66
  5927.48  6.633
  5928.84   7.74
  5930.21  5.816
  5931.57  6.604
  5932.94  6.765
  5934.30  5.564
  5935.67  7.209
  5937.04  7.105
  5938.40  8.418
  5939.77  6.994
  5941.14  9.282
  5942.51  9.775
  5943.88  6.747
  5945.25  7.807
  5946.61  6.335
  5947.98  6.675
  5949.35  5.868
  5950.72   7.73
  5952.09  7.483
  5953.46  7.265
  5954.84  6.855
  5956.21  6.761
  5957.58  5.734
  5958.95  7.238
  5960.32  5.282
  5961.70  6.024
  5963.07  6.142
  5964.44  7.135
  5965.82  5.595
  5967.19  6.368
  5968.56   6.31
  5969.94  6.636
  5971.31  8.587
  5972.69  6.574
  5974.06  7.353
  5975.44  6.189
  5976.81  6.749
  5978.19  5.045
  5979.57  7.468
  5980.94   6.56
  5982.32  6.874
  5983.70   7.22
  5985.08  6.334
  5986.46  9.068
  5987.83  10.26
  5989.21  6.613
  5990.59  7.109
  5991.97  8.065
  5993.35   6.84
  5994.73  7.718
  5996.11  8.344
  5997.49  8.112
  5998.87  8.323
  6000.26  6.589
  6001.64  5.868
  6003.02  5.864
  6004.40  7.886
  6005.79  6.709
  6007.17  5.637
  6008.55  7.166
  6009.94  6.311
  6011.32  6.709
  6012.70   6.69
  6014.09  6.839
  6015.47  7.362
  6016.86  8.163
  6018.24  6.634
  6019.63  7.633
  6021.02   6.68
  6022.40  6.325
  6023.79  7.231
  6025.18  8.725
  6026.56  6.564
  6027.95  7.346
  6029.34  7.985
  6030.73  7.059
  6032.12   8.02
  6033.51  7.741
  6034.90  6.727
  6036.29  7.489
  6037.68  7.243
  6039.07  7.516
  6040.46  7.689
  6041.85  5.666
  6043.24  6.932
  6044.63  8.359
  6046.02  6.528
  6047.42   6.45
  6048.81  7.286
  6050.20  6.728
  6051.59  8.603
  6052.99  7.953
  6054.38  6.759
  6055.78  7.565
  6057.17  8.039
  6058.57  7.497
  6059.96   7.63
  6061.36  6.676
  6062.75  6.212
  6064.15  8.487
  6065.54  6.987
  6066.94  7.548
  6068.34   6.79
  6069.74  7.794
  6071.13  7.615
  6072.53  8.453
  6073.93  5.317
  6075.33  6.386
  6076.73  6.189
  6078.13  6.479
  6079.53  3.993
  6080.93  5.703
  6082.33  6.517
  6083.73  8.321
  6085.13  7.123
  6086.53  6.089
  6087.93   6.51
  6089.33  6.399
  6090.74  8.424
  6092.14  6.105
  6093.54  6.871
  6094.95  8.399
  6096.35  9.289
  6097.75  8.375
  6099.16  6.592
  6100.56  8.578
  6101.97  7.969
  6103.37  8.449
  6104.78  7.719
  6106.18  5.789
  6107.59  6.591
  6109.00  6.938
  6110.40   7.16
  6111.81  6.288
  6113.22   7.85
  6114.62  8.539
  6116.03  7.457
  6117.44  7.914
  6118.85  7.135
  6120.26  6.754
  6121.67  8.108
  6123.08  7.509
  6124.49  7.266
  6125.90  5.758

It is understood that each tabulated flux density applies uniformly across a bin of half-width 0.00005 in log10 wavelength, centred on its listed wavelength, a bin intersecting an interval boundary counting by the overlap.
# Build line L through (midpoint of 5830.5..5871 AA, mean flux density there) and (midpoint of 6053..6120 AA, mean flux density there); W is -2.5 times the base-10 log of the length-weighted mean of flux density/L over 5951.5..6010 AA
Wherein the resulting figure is 0.059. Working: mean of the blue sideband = 7.5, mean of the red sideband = 7.19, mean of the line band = 6.94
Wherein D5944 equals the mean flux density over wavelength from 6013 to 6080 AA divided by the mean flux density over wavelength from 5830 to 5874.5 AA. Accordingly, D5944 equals 1.0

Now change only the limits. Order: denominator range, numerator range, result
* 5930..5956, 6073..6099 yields 0.95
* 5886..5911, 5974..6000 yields 1.14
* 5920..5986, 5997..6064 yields 1.04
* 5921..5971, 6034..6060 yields 1.06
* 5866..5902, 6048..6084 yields 1.05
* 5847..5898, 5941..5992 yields 1.00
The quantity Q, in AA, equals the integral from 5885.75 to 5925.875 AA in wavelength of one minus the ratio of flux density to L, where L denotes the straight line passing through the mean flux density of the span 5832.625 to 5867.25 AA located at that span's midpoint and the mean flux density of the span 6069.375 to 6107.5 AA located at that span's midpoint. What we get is 3.4 AA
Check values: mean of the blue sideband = 7.55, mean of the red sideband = 7.08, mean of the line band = 6.82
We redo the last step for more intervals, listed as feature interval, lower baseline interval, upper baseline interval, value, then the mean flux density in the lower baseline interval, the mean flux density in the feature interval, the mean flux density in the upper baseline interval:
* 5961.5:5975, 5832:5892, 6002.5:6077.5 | 1.0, 7.34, 6.69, 7.16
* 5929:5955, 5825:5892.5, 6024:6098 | 0.2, 7.31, 7.19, 7.18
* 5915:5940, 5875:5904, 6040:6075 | -0.9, 6.61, 7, 7.25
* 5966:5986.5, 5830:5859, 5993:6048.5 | 1.4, 7.73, 6.79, 7.14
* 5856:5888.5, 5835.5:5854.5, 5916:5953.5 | 1.8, 7.89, 7.25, 7.15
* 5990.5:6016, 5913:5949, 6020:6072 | 0.8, 7.22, 7.06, 7.32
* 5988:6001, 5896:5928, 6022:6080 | -0.9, 7.08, 7.62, 7.17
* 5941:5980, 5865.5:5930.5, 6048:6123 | 1.2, 6.96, 6.82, 7.23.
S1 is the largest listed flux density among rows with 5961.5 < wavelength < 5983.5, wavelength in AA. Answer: 8.587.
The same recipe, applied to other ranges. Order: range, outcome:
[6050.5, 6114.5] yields 9.289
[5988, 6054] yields 8.725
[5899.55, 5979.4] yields 9.775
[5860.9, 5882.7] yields 8.772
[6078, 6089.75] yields 8.321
